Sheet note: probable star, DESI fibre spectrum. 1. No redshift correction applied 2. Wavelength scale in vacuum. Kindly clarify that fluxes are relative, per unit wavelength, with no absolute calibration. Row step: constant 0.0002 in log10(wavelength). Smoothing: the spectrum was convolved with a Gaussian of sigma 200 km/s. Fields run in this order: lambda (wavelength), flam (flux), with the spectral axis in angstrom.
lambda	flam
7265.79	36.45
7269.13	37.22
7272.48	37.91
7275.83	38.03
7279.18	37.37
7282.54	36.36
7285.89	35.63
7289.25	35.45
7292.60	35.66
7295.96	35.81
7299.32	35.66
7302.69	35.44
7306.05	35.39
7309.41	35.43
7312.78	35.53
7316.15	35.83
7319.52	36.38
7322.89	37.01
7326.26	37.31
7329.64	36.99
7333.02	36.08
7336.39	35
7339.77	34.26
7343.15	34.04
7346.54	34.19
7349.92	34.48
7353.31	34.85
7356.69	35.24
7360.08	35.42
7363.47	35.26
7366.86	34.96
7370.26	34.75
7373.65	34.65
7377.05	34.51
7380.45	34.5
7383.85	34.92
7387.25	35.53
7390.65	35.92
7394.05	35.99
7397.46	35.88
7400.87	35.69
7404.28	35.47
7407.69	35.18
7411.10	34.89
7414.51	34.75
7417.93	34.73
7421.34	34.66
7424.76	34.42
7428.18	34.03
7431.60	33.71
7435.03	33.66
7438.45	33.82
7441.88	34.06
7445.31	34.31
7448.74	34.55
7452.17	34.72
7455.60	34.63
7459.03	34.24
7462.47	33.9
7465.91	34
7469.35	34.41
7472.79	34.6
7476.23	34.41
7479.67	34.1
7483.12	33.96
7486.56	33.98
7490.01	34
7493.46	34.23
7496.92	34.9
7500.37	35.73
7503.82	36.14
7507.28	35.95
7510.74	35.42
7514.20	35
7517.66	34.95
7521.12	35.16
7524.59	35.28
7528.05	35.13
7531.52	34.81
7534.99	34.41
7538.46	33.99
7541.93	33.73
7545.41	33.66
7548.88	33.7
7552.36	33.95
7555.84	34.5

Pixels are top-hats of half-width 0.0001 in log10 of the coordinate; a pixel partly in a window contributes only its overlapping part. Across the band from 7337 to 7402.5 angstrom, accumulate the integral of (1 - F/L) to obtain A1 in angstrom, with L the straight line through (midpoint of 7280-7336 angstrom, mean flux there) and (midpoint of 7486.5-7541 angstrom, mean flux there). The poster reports 1.2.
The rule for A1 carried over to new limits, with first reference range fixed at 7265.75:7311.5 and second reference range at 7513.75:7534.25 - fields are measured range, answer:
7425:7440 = 0.69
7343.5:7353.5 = 0.43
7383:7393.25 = 0.06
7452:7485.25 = 0.99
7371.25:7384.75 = 0.44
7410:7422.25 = 0.29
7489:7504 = 0.10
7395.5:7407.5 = 0.02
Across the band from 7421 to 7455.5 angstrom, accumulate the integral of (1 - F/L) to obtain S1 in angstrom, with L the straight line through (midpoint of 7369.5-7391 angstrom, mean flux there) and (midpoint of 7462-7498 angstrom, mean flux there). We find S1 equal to 0.3 angstrom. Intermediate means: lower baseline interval 34.9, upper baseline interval 34.2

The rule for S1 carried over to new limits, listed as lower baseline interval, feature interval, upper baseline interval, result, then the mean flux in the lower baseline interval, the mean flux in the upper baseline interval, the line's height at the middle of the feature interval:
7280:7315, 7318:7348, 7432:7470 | -0.3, 35.7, 34.2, 35.3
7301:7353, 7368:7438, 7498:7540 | 1.0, 35.5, 35.2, 35.4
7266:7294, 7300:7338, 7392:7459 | 0.1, 36.7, 34.7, 36.2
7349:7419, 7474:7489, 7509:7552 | 0.3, 35.1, 34.6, 34.8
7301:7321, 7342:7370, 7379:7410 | 0.6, 35.7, 35.5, 35.5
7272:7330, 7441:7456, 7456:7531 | 0.3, 36.2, 34.7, 35.1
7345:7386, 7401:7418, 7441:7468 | -0.3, 34.8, 34.3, 34.6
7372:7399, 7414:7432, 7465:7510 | 0.3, 35.2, 34.7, 35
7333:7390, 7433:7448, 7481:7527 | 0.4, 34.8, 35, 34.9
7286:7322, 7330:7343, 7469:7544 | 0.1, 35.7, 34.7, 35.5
